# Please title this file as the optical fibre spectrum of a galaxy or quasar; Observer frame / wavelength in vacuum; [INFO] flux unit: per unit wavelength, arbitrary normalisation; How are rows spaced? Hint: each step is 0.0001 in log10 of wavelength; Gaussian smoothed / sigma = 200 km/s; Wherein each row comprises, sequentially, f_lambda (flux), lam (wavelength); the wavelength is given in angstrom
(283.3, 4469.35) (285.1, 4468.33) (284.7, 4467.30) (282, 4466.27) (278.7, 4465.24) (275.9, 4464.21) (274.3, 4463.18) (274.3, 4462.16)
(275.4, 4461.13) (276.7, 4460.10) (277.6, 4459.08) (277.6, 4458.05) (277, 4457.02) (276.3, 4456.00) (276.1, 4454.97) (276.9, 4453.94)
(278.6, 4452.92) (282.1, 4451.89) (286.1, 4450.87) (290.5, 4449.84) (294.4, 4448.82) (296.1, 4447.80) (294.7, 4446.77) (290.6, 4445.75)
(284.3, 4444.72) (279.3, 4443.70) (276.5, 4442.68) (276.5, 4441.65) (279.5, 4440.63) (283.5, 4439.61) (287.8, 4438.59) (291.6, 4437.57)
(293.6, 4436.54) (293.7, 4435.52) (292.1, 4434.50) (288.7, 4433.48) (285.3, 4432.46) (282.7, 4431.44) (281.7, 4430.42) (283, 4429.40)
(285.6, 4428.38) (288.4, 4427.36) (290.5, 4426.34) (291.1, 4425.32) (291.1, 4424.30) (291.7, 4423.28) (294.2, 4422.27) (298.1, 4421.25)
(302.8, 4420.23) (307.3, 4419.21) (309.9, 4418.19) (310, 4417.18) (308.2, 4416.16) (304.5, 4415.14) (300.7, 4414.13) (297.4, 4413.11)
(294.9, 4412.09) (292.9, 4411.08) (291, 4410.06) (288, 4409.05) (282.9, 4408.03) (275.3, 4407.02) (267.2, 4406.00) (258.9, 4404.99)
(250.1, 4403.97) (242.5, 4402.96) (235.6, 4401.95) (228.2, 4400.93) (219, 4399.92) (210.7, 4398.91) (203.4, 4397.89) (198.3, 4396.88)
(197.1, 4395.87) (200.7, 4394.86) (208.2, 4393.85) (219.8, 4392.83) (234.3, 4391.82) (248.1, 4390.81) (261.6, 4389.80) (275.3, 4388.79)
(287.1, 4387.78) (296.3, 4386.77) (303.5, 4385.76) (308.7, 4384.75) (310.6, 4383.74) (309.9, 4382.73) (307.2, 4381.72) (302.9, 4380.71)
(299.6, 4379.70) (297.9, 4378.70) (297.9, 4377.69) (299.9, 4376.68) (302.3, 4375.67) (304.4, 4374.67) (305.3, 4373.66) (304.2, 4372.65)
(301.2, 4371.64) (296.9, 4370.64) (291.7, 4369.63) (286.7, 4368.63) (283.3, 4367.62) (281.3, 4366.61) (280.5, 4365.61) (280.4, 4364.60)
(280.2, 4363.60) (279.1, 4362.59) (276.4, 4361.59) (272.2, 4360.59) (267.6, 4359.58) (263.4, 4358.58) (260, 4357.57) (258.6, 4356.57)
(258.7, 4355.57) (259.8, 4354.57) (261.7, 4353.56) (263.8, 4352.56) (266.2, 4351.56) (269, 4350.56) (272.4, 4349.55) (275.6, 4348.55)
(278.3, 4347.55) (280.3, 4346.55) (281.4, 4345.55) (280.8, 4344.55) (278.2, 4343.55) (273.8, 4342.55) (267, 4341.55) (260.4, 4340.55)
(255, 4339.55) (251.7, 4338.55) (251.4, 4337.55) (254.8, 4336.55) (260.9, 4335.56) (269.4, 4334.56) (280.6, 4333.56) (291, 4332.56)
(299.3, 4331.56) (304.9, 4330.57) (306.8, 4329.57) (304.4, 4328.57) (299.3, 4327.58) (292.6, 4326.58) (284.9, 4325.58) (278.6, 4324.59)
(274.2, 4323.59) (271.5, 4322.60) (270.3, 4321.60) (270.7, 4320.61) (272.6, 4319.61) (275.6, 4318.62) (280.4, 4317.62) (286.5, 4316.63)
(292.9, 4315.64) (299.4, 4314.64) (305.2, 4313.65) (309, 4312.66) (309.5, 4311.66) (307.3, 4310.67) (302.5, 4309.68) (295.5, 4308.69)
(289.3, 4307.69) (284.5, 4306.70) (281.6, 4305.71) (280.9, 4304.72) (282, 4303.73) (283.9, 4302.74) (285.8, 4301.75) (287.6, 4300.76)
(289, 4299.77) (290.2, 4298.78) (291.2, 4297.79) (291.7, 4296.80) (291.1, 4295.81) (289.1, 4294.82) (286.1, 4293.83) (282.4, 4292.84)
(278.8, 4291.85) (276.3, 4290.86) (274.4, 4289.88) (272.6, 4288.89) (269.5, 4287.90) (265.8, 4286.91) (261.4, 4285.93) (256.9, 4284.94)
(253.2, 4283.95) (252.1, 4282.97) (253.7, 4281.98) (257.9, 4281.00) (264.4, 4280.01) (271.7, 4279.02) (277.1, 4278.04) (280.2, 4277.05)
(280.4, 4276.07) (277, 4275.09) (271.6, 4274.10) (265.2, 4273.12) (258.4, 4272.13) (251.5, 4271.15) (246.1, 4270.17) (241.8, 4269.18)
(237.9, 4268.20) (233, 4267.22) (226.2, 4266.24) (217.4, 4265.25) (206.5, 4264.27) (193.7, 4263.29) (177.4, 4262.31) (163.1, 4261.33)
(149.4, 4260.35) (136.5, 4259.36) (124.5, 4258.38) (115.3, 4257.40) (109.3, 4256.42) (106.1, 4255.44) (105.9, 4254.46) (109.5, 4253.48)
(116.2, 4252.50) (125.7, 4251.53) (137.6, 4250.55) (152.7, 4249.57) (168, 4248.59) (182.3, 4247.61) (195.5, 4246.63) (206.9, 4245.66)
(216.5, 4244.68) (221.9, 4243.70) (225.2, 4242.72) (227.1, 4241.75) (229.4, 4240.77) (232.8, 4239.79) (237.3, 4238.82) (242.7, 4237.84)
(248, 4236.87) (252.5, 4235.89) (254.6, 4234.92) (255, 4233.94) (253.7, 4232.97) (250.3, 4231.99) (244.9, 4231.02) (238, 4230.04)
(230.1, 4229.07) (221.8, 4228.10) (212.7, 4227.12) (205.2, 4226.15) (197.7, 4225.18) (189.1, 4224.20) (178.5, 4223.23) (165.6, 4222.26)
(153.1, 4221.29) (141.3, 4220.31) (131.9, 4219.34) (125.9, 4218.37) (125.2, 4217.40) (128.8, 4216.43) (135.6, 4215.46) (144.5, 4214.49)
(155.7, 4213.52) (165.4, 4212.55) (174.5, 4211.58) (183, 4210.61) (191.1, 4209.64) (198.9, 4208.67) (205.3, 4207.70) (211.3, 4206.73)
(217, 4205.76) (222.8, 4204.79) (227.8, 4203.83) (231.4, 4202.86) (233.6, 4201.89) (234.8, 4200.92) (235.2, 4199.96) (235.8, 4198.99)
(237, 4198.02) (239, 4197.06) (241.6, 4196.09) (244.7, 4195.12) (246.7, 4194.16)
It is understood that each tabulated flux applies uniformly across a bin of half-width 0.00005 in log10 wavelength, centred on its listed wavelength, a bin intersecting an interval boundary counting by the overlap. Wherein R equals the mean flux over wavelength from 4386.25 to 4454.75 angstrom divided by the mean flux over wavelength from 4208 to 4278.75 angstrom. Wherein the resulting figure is 1.4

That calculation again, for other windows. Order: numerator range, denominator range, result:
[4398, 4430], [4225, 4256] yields 1.38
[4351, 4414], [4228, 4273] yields 1.36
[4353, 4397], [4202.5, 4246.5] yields 1.36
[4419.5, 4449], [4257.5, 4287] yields 1.24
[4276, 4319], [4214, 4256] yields 1.49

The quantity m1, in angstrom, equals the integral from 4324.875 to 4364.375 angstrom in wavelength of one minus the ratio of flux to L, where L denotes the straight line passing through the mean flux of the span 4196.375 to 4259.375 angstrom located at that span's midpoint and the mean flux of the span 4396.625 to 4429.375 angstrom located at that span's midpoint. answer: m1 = -4.8 angstrom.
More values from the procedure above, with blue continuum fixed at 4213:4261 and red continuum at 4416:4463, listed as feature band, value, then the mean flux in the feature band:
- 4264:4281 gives -4.5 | 254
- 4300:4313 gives -4.4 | 292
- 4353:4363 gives -0.8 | 266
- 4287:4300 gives -4.4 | 282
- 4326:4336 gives -2.6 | 291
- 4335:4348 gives -1.7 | 267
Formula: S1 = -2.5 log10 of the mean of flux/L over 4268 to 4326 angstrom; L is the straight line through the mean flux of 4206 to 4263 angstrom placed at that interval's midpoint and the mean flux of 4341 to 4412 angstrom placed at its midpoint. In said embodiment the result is -0.246 mag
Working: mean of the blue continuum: 183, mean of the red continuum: 271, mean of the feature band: 278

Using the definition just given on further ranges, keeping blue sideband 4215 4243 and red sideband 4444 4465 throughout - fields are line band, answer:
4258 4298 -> -0.12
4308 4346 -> -0.19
